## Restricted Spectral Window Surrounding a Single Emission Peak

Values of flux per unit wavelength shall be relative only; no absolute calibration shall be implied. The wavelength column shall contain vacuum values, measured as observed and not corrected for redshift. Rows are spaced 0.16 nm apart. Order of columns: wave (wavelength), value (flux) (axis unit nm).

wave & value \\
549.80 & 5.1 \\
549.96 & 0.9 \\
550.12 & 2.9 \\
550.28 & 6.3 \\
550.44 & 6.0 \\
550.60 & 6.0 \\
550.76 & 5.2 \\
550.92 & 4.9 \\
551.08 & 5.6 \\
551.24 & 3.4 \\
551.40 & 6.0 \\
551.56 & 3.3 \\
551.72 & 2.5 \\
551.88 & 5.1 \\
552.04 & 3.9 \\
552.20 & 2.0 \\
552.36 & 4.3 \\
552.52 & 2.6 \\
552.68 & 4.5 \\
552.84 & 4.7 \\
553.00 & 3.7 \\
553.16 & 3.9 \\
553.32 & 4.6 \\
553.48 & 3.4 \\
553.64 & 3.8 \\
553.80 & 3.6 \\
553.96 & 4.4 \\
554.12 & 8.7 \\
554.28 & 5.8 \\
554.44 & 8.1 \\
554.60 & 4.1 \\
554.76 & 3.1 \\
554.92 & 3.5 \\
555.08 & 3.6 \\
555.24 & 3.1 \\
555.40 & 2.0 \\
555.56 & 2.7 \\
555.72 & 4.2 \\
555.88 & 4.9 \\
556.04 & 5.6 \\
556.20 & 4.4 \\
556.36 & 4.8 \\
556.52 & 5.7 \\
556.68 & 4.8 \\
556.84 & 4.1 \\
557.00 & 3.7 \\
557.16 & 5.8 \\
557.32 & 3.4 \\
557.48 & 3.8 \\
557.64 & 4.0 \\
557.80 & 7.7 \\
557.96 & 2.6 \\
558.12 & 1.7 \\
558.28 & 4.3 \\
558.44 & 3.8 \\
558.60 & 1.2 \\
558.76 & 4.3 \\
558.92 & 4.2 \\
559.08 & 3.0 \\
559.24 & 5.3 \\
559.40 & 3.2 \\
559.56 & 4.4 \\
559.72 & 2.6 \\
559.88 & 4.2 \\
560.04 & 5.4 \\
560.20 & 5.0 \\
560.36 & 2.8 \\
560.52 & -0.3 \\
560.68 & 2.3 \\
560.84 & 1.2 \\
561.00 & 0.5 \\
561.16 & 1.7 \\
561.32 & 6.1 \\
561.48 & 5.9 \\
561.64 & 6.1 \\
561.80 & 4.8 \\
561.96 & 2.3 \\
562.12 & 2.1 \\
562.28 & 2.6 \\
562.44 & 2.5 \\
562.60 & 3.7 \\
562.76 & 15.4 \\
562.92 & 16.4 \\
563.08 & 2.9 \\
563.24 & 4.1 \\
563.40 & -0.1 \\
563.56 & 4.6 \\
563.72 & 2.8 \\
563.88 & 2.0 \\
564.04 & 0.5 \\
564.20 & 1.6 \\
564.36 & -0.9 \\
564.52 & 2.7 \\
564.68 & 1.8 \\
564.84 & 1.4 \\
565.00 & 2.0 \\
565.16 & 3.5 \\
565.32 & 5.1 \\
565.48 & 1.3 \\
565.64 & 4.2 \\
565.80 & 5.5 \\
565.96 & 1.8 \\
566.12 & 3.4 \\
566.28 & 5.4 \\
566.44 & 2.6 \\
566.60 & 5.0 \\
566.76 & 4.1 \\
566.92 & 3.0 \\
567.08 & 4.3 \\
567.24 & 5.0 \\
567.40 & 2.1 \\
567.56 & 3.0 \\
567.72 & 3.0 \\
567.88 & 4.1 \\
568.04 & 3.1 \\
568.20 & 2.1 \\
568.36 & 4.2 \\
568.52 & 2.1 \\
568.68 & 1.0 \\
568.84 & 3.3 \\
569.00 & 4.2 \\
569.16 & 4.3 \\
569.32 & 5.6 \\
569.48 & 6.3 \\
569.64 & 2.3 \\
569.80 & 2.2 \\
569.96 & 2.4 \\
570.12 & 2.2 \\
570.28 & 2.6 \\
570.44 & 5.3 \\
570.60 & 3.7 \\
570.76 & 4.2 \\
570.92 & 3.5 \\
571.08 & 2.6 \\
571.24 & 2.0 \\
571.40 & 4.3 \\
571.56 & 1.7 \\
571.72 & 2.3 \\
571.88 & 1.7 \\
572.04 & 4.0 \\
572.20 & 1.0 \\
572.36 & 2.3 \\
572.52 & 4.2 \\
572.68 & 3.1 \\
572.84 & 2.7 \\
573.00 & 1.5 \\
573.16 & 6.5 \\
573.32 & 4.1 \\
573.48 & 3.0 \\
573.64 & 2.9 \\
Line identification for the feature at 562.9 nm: H-beta 4861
